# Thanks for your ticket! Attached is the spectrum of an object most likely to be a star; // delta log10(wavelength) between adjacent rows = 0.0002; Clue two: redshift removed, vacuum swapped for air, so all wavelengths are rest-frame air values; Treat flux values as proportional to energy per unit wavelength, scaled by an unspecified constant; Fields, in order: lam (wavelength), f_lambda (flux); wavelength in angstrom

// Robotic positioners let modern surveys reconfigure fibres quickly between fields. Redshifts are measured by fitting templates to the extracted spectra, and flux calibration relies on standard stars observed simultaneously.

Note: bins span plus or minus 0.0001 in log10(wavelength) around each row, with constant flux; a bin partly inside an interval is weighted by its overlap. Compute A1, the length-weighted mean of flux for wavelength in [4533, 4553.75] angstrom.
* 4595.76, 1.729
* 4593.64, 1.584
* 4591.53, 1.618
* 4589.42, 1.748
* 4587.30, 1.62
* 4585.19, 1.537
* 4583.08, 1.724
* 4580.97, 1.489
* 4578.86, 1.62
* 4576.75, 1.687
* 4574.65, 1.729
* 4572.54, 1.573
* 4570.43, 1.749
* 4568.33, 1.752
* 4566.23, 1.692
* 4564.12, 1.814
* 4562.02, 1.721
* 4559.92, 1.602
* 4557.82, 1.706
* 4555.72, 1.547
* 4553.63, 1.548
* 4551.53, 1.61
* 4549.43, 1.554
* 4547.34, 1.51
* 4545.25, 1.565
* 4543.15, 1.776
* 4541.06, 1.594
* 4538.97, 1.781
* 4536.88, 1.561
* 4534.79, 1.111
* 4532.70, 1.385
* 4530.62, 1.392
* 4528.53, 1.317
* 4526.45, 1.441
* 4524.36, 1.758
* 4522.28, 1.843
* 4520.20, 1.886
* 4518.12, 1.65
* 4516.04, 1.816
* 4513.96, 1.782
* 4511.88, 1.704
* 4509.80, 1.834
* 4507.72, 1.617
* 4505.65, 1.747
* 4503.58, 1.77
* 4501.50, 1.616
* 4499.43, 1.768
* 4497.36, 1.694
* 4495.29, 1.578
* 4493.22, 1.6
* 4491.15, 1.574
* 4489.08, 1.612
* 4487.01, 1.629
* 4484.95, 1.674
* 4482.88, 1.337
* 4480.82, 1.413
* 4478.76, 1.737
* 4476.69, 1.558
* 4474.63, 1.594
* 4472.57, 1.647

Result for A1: 1.55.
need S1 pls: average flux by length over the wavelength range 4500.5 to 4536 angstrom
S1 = 1.63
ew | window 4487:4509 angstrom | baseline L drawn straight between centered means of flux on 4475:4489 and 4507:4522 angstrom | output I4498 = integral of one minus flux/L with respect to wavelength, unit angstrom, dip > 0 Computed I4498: 0.0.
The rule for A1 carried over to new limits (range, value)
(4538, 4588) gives 1.65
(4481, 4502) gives 1.6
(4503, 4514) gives 1.74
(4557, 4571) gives 1.72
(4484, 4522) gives 1.7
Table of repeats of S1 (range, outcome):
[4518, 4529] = 1.67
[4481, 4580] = 1.63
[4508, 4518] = 1.76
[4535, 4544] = 1.62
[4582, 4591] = 1.65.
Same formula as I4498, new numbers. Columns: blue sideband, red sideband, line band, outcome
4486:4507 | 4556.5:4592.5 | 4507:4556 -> 1.6 angstrom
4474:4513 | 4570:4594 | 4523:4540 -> 1.7 angstrom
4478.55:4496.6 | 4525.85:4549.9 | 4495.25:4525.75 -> -4.0 angstrom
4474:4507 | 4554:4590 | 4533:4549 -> 0.9 angstrom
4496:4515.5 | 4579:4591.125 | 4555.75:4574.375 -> -0.5 angstrom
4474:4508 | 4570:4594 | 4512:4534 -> 0.0 angstrom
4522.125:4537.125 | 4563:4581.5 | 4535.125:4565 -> -1.1 angstrom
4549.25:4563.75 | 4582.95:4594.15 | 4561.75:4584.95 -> -0.7 angstrom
